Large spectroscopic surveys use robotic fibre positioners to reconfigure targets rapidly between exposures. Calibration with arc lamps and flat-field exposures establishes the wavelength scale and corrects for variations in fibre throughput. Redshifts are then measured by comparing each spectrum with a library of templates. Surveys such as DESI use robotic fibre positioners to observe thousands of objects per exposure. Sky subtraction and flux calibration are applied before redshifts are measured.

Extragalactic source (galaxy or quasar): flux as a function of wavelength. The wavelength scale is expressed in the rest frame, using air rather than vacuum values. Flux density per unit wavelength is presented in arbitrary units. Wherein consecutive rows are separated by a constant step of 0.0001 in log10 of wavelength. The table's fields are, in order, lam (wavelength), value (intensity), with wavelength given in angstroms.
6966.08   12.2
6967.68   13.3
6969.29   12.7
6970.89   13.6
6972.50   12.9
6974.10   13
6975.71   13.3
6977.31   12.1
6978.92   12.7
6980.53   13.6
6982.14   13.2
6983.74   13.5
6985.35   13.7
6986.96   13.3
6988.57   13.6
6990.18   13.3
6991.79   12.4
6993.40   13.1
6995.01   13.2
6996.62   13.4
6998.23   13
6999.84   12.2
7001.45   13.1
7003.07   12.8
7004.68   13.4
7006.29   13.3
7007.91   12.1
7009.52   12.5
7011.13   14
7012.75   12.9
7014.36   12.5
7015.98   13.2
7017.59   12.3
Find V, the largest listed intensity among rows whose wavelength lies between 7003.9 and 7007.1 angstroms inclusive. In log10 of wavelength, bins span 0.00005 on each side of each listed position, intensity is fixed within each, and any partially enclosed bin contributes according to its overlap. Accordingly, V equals 13.4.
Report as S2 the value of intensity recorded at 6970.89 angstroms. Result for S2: 13.6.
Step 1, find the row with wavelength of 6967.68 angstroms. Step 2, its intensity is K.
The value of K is 13.3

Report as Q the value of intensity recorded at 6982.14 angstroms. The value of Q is 13.2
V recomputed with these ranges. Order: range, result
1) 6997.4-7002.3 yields 13.1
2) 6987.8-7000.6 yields 13.6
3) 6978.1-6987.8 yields 13.7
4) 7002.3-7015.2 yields 14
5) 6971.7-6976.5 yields 13.3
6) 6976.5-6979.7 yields 12.7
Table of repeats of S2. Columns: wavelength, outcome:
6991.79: 12.4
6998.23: 13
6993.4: 13.1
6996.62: 13.4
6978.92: 12.7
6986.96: 13.3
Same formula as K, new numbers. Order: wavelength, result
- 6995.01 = 13.2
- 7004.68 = 13.4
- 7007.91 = 12.1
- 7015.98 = 13.2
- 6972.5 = 12.9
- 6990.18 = 13.3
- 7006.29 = 13.3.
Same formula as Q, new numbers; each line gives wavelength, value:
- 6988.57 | 13.6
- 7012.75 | 12.9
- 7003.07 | 12.8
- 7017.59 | 12.3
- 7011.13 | 14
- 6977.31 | 12.1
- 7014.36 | 12.5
